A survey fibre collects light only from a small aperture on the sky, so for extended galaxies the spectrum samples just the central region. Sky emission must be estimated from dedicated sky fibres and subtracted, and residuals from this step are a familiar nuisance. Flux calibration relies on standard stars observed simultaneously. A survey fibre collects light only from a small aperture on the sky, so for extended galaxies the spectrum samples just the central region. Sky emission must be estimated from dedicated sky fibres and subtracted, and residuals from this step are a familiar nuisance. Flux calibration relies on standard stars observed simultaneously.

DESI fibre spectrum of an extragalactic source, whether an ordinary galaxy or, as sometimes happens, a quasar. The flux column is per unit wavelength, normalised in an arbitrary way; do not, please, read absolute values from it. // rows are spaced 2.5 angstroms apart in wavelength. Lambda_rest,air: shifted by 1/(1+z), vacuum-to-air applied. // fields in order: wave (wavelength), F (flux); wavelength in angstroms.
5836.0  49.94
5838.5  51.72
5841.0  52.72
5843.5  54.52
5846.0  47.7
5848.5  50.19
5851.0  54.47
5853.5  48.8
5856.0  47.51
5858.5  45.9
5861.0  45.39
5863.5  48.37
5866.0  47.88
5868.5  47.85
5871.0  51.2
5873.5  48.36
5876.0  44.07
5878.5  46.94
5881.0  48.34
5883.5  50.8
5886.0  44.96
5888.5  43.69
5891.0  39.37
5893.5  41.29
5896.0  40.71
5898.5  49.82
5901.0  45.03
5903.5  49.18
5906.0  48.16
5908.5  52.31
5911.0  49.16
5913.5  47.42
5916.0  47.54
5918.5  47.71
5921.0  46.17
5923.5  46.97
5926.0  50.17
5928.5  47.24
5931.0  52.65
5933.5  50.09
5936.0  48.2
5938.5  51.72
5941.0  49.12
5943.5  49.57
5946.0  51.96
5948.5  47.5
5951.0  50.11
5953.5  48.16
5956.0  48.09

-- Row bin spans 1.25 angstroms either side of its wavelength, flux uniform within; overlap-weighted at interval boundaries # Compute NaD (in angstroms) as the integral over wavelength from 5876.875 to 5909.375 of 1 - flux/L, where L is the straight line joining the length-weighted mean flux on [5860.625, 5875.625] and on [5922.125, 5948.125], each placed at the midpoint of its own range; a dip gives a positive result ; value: 1.7 angstroms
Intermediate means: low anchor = 48.1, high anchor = 49.7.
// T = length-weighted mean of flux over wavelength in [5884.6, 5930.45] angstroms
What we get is 46.6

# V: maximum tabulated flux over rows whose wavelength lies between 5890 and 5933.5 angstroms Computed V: 52.65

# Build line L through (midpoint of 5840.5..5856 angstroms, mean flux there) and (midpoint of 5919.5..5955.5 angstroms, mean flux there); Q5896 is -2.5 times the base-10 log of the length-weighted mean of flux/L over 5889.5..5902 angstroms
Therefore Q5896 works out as 0.16 mag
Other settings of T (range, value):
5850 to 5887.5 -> 48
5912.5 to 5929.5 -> 47.6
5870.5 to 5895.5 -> 45.6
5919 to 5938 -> 48.9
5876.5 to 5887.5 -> 47.4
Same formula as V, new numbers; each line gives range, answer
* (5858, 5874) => 51.2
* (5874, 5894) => 50.8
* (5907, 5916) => 52.31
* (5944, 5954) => 51.96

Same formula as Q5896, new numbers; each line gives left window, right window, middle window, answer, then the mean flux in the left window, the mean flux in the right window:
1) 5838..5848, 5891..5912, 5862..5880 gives 0.030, 51.6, 46.5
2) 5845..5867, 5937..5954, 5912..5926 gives 0.043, 48.5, 49.8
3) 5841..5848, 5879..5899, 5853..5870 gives 0.032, 51.3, 44.8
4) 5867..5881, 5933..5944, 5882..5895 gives 0.098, 47.7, 49.7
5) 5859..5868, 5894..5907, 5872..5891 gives 0.009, 47.2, 46.2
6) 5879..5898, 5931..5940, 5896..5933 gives -0.013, 44.5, 50.3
